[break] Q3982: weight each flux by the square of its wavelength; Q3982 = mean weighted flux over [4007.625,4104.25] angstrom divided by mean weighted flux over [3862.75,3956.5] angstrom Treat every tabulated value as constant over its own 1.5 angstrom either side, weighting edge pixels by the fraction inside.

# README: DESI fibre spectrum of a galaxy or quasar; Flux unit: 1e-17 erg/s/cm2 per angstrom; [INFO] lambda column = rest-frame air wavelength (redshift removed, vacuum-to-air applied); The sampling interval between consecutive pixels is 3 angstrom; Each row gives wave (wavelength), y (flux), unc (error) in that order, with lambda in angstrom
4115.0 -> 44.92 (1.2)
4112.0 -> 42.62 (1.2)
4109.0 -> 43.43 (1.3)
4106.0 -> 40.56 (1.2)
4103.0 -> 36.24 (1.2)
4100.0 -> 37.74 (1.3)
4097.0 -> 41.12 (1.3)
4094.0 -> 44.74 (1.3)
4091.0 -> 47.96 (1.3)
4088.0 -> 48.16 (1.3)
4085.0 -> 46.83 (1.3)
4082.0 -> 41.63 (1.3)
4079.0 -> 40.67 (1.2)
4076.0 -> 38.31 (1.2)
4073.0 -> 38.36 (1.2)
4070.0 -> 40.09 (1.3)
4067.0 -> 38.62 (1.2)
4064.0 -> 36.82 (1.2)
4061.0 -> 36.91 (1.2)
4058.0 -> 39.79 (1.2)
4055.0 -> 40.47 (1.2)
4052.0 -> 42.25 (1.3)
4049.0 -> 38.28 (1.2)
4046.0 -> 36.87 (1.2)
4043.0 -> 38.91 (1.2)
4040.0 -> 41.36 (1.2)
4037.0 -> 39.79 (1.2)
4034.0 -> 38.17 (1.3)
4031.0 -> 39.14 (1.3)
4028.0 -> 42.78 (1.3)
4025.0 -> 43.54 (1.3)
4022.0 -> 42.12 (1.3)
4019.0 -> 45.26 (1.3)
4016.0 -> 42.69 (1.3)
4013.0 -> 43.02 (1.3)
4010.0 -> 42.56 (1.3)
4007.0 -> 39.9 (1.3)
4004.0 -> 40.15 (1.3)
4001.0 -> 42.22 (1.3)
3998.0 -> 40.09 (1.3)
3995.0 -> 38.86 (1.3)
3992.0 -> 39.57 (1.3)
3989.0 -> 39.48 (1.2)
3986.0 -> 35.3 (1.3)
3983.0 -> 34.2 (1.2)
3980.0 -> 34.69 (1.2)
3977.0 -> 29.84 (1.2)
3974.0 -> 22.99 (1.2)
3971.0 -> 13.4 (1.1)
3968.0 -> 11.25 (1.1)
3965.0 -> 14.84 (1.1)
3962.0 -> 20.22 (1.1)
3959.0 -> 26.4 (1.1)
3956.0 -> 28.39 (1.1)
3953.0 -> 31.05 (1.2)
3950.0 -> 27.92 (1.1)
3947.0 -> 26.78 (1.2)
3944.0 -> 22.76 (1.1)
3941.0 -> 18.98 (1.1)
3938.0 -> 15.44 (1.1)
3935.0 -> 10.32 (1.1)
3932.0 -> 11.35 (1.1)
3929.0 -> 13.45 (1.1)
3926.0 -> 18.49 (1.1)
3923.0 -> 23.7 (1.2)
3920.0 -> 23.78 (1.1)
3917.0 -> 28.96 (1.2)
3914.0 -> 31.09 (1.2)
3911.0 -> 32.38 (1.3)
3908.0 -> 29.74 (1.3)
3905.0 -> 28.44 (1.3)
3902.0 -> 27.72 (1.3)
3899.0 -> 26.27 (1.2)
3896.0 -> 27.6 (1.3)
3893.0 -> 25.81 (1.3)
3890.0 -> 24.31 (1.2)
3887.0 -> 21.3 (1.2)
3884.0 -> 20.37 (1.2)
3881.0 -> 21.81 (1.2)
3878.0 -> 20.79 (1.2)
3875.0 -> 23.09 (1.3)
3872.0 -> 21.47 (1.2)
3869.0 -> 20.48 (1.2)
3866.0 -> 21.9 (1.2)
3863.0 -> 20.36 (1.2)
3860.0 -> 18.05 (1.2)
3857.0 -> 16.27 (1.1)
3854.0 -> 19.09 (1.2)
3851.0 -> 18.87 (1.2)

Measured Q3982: 1.89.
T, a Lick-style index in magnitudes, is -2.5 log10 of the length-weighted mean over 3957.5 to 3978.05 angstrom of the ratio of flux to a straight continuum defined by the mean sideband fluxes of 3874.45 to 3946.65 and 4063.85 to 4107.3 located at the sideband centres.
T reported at 0.42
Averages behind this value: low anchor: 22.9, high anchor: 41.3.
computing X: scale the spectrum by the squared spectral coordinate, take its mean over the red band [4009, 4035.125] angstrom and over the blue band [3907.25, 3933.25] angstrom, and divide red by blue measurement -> 1.9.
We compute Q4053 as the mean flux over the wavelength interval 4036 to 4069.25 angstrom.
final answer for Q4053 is 39.1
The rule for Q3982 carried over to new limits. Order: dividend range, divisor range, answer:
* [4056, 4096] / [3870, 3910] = 1.85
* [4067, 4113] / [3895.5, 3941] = 1.98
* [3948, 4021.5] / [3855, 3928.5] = 1.45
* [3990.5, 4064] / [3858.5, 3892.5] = 2.04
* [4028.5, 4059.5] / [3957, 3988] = 1.67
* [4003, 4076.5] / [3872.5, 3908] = 1.77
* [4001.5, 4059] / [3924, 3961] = 2.04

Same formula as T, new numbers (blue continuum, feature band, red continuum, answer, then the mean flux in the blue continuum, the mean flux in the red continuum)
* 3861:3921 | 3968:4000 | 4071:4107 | 0.03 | 24.8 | 41.9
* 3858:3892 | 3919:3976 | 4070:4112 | 0.36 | 21.3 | 41.9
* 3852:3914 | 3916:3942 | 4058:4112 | 0.45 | 23.5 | 41.1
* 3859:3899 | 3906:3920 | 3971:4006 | -0.13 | 22.3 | 35.2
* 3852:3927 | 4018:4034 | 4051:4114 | -0.17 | 23.7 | 41.1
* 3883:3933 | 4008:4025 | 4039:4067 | -0.21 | 24.6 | 39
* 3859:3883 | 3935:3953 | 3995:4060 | 0.35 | 21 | 40.8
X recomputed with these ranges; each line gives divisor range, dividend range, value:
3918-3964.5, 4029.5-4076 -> 1.94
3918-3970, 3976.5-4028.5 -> 2.02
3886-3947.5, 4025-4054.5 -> 1.83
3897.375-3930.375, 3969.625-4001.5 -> 1.35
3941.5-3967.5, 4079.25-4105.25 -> 1.91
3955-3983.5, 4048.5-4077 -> 1.76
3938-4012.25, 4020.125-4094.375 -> 1.42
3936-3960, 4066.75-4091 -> 1.84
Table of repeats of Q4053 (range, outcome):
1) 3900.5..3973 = 22.4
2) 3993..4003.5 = 40.3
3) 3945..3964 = 26.4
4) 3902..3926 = 27.6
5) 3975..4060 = 39.6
